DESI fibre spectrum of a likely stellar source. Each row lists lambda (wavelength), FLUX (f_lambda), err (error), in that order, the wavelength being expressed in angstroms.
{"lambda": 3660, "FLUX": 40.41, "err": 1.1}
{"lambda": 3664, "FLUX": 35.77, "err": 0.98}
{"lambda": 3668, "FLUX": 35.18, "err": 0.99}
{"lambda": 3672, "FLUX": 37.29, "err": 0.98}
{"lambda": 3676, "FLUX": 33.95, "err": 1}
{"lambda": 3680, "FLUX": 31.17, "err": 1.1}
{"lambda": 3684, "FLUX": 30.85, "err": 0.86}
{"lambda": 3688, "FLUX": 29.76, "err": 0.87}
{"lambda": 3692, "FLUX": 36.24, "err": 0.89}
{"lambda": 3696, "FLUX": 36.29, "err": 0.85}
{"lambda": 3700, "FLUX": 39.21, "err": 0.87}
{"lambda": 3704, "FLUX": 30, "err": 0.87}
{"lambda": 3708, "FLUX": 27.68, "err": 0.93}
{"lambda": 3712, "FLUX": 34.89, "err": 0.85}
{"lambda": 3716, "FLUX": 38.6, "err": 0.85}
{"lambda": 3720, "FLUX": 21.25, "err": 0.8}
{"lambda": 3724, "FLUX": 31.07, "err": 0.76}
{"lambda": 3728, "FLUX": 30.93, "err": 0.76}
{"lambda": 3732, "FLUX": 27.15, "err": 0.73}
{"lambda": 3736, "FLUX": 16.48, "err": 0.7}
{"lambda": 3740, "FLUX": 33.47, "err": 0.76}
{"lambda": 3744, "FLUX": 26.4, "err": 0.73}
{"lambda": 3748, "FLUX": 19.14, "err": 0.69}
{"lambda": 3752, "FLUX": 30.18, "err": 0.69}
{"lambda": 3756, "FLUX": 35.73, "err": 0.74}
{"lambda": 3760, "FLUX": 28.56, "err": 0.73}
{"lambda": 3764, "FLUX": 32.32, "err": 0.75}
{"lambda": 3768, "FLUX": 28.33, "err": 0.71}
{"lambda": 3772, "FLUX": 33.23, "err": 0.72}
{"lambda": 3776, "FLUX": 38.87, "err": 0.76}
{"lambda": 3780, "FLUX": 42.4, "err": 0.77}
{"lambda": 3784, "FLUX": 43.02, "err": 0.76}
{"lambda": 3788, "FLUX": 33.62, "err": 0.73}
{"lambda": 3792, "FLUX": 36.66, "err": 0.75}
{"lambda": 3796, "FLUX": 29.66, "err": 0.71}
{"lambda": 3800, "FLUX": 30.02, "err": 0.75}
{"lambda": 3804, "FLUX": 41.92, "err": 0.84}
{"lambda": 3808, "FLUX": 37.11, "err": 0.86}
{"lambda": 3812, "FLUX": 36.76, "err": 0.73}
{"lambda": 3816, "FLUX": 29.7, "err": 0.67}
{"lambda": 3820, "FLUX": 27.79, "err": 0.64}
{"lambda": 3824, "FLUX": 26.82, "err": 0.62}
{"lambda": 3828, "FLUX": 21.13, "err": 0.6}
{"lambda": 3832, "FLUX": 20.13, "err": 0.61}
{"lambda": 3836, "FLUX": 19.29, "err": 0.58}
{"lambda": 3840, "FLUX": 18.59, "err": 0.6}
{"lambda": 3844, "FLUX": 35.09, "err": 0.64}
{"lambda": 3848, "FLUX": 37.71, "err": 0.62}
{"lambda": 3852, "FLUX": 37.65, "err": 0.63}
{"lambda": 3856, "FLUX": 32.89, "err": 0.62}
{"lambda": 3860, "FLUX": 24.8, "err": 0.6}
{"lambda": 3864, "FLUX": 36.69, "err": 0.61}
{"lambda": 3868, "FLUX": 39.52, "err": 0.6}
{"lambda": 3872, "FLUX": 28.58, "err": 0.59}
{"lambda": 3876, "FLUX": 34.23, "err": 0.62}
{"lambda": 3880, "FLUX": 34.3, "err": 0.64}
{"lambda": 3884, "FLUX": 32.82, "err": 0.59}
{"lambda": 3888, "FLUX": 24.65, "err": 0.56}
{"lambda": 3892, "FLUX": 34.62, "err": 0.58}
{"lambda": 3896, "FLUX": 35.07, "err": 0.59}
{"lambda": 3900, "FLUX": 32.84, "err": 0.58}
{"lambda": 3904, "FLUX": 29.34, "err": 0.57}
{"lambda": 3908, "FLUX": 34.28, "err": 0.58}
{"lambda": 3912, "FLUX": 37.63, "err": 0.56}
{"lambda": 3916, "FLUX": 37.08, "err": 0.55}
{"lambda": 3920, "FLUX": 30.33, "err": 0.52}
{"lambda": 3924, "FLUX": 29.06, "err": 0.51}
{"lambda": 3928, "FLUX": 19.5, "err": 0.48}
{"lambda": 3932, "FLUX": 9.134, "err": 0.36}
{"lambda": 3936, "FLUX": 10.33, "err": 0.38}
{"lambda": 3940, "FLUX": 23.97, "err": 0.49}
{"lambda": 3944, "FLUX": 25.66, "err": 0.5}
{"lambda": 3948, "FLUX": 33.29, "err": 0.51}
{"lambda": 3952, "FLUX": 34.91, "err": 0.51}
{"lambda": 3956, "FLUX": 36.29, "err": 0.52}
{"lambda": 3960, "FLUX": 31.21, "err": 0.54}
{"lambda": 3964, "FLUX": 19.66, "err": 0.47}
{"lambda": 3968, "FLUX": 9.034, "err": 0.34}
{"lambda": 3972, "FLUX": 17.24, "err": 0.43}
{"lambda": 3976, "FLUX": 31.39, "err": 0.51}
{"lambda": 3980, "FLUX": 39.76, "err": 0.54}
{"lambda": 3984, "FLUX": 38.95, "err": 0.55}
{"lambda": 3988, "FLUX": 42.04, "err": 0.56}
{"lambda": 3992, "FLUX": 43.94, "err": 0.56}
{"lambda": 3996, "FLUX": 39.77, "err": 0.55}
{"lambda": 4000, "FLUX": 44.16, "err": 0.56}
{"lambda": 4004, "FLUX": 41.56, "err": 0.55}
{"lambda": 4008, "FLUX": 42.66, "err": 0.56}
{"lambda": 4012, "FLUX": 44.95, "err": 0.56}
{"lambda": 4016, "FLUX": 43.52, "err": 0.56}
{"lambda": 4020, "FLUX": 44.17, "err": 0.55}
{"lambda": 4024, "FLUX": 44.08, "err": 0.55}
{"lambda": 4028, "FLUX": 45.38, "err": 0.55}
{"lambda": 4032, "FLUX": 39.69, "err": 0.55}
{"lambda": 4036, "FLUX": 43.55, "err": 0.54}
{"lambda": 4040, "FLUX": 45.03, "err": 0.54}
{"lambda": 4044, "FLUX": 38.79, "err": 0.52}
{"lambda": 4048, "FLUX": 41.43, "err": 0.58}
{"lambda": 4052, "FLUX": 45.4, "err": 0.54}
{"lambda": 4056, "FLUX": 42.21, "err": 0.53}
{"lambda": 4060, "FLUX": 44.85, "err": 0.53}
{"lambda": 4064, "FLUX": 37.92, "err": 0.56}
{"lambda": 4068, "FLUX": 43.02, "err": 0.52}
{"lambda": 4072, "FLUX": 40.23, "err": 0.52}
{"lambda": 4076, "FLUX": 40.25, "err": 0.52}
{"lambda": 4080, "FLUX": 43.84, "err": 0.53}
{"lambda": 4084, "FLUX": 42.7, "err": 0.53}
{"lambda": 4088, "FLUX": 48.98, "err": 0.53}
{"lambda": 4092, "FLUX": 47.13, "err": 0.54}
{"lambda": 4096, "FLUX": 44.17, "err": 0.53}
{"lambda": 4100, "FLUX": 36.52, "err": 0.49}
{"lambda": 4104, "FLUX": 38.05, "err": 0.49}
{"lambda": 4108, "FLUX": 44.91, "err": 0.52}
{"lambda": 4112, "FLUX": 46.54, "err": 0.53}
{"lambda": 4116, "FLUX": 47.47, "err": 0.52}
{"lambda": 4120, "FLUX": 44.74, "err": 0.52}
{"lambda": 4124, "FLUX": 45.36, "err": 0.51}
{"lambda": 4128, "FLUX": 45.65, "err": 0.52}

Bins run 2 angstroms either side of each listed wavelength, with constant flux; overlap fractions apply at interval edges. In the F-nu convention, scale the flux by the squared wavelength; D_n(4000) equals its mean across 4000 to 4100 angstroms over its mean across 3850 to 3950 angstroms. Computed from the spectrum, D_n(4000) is 1.6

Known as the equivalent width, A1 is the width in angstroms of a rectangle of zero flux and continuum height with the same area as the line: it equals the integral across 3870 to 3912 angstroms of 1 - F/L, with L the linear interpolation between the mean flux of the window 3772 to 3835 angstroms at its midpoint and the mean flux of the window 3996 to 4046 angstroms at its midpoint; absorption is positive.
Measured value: 5.2 angstroms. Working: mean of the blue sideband 32.8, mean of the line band 32.3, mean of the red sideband 43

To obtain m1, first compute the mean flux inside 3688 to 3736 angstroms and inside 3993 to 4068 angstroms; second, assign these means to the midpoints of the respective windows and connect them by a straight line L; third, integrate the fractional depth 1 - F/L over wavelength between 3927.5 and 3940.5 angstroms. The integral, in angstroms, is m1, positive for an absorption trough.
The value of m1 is 8.3 angstroms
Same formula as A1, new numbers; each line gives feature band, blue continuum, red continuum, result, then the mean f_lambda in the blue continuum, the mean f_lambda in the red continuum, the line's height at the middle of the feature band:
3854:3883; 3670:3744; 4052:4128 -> 2.7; 31.3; 43.4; 36.4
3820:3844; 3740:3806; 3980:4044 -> 8.5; 33.1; 42.7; 35.5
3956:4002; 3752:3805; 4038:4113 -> 8.6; 34.6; 42.7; 40.1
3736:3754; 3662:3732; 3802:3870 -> 3.4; 32.8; 30.8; 32.1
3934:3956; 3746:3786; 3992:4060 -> 7.4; 33.2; 43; 39.9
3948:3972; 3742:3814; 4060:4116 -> 7.9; 33.6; 42.9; 39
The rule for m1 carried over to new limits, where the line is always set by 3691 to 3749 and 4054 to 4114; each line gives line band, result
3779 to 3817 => -3.9 angstroms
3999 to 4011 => -0.9 angstroms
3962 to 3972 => 6.1 angstroms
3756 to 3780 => -1.3 angstroms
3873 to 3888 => 1.4 angstroms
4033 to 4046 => -0.3 angstroms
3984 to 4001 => -1.0 angstroms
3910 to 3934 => 6.4 angstroms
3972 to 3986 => 1.9 angstroms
